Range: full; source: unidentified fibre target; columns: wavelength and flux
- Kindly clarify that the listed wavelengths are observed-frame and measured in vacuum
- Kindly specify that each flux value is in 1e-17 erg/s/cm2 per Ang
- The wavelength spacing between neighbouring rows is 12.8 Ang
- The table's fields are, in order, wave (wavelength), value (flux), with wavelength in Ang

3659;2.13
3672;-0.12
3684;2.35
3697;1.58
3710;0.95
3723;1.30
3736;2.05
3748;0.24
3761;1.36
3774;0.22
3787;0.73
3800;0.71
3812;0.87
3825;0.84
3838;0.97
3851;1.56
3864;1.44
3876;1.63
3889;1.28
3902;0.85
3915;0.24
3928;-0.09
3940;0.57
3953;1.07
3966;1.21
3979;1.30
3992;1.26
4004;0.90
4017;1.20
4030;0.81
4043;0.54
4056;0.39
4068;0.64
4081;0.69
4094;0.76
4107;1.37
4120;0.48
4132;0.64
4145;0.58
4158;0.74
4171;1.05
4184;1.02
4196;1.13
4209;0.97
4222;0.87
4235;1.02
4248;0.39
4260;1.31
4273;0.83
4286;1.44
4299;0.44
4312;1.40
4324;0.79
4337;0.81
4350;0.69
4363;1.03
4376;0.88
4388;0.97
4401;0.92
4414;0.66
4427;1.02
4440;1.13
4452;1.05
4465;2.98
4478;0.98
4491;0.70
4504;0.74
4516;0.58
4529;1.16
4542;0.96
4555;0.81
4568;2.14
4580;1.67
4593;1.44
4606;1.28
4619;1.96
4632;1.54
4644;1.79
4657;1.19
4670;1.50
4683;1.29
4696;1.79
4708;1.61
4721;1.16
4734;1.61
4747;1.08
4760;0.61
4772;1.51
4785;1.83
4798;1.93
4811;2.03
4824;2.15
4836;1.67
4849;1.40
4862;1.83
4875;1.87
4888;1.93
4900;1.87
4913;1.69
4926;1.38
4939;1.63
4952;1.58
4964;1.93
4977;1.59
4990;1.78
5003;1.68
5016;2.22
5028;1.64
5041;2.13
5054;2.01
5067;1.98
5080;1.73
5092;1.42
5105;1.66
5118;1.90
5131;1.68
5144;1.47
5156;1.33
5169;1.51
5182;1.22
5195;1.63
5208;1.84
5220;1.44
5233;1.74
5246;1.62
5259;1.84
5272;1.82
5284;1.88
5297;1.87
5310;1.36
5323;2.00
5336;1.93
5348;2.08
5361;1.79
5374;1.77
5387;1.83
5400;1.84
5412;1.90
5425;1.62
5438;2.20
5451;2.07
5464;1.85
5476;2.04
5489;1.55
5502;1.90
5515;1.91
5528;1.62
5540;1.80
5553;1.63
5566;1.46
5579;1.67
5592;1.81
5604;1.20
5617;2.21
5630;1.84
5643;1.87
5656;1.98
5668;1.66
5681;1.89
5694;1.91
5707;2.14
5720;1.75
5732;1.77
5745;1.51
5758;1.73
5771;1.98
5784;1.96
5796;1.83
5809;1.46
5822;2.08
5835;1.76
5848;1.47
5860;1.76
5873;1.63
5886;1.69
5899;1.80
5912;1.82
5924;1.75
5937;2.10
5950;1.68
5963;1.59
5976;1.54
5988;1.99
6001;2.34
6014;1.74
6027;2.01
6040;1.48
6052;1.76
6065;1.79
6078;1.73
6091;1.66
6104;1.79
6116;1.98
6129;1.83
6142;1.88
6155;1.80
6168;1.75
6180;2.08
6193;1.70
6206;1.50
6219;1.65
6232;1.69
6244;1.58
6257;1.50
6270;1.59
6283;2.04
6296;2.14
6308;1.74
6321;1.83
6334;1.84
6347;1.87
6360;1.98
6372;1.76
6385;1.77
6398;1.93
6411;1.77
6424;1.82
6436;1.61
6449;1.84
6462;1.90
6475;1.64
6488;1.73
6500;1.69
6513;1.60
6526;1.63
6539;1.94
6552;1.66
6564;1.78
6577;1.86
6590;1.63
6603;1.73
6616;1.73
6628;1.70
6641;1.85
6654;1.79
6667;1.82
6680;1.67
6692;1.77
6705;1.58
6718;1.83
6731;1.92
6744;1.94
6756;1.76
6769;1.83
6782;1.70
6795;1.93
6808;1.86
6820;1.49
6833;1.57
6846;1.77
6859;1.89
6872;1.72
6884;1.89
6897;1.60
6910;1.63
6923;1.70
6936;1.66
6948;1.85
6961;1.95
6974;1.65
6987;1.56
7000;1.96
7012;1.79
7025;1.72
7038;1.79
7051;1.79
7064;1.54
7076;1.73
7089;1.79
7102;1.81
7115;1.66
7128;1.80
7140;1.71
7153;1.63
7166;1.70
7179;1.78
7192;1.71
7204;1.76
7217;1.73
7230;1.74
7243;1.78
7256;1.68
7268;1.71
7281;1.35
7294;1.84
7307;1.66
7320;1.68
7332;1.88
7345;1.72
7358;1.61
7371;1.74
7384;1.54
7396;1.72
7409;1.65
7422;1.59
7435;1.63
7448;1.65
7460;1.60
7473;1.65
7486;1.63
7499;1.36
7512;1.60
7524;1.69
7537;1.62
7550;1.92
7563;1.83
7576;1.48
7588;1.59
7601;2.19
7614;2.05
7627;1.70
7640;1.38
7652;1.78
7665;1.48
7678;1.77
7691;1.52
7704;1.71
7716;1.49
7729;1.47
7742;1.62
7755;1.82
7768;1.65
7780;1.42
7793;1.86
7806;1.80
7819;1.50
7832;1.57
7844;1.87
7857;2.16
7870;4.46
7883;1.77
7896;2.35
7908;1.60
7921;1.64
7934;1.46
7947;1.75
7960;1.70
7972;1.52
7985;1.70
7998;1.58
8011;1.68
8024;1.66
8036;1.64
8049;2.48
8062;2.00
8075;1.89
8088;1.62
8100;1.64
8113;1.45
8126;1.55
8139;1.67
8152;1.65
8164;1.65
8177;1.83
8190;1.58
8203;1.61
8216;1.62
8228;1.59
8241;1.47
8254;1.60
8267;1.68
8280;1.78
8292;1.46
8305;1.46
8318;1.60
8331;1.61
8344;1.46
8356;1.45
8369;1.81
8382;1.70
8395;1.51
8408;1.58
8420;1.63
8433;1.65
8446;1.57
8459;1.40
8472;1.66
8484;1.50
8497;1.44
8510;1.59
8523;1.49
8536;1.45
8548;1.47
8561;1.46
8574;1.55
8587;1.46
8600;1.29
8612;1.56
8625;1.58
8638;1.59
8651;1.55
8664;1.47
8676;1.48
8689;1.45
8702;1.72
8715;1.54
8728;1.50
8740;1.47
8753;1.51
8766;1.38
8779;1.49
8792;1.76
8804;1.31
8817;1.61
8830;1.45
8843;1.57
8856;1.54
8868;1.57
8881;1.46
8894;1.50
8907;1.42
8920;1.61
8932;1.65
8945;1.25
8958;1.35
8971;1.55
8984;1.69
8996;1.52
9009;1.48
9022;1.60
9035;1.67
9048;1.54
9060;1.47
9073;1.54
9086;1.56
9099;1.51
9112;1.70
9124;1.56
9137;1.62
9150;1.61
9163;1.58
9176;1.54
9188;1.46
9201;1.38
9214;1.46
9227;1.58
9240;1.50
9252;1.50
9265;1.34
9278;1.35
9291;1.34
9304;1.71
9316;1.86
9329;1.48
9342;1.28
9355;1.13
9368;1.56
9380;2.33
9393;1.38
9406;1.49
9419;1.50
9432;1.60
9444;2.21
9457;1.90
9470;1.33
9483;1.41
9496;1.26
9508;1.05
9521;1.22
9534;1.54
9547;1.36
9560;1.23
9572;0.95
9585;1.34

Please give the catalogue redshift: 0.20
